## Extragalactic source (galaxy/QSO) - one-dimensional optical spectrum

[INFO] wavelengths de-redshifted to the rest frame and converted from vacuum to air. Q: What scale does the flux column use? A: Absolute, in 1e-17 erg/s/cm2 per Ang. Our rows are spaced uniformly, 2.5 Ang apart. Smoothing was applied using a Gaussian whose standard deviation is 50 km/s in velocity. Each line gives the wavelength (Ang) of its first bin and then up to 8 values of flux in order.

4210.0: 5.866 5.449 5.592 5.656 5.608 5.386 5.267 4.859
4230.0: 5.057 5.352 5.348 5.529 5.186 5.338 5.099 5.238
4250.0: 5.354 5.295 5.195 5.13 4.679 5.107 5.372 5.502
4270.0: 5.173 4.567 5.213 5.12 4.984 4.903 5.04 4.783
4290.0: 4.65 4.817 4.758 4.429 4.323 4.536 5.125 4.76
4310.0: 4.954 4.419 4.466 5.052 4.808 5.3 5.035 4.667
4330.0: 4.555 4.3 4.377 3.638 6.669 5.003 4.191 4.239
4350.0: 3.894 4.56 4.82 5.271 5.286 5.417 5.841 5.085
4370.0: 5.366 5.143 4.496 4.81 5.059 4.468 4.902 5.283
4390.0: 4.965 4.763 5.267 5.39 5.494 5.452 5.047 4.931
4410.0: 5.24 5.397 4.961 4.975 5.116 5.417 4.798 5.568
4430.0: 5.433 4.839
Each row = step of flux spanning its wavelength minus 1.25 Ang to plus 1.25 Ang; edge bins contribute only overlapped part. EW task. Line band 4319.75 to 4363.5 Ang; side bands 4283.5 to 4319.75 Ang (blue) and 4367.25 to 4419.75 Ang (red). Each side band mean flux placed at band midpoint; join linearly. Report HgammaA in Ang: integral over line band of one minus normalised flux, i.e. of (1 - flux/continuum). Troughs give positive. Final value 0.91 Ang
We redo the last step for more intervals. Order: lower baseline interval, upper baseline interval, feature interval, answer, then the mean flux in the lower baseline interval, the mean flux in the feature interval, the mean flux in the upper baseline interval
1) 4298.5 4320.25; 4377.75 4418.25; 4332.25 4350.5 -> 1.01 Ang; 4.71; 4.58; 5.09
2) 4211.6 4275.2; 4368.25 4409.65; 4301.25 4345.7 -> 3.17 Ang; 5.25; 4.78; 5.06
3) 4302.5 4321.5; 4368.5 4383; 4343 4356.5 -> 1.30 Ang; 4.79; 4.39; 4.92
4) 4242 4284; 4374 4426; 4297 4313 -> 1.37 Ang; 5.13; 4.67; 5.06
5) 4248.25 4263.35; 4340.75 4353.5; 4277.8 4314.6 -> 0.64 Ang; 5.13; 4.75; 4.46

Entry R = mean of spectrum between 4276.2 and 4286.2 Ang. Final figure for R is 5.01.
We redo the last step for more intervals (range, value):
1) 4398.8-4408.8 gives 5.23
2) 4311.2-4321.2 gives 4.69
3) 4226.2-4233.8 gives 5.09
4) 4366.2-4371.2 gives 5.23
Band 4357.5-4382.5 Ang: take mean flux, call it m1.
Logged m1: 5.14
